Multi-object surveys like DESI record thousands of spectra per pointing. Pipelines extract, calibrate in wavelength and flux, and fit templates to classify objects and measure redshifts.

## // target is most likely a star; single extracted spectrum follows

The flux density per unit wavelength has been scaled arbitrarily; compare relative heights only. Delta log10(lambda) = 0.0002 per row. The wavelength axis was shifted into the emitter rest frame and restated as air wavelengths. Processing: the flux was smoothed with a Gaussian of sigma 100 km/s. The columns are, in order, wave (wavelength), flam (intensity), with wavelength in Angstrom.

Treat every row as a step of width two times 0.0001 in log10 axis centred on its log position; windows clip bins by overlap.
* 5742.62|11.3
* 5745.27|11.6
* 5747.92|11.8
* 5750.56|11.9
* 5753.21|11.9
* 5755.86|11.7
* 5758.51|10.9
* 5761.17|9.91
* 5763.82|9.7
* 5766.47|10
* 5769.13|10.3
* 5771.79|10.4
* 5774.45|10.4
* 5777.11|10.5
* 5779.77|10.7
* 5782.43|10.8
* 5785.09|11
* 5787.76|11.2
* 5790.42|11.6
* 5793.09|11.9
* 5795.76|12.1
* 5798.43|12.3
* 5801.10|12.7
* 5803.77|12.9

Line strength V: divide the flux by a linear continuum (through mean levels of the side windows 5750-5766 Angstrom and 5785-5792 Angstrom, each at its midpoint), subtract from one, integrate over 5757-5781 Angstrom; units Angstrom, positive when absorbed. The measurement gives 1.6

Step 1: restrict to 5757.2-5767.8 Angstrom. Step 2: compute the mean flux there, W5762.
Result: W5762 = 10.1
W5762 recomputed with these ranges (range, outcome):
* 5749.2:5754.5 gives 11.9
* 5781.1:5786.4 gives 10.9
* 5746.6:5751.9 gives 11.9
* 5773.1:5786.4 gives 10.7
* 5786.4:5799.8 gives 11.8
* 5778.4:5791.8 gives 11.1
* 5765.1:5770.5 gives 10.1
